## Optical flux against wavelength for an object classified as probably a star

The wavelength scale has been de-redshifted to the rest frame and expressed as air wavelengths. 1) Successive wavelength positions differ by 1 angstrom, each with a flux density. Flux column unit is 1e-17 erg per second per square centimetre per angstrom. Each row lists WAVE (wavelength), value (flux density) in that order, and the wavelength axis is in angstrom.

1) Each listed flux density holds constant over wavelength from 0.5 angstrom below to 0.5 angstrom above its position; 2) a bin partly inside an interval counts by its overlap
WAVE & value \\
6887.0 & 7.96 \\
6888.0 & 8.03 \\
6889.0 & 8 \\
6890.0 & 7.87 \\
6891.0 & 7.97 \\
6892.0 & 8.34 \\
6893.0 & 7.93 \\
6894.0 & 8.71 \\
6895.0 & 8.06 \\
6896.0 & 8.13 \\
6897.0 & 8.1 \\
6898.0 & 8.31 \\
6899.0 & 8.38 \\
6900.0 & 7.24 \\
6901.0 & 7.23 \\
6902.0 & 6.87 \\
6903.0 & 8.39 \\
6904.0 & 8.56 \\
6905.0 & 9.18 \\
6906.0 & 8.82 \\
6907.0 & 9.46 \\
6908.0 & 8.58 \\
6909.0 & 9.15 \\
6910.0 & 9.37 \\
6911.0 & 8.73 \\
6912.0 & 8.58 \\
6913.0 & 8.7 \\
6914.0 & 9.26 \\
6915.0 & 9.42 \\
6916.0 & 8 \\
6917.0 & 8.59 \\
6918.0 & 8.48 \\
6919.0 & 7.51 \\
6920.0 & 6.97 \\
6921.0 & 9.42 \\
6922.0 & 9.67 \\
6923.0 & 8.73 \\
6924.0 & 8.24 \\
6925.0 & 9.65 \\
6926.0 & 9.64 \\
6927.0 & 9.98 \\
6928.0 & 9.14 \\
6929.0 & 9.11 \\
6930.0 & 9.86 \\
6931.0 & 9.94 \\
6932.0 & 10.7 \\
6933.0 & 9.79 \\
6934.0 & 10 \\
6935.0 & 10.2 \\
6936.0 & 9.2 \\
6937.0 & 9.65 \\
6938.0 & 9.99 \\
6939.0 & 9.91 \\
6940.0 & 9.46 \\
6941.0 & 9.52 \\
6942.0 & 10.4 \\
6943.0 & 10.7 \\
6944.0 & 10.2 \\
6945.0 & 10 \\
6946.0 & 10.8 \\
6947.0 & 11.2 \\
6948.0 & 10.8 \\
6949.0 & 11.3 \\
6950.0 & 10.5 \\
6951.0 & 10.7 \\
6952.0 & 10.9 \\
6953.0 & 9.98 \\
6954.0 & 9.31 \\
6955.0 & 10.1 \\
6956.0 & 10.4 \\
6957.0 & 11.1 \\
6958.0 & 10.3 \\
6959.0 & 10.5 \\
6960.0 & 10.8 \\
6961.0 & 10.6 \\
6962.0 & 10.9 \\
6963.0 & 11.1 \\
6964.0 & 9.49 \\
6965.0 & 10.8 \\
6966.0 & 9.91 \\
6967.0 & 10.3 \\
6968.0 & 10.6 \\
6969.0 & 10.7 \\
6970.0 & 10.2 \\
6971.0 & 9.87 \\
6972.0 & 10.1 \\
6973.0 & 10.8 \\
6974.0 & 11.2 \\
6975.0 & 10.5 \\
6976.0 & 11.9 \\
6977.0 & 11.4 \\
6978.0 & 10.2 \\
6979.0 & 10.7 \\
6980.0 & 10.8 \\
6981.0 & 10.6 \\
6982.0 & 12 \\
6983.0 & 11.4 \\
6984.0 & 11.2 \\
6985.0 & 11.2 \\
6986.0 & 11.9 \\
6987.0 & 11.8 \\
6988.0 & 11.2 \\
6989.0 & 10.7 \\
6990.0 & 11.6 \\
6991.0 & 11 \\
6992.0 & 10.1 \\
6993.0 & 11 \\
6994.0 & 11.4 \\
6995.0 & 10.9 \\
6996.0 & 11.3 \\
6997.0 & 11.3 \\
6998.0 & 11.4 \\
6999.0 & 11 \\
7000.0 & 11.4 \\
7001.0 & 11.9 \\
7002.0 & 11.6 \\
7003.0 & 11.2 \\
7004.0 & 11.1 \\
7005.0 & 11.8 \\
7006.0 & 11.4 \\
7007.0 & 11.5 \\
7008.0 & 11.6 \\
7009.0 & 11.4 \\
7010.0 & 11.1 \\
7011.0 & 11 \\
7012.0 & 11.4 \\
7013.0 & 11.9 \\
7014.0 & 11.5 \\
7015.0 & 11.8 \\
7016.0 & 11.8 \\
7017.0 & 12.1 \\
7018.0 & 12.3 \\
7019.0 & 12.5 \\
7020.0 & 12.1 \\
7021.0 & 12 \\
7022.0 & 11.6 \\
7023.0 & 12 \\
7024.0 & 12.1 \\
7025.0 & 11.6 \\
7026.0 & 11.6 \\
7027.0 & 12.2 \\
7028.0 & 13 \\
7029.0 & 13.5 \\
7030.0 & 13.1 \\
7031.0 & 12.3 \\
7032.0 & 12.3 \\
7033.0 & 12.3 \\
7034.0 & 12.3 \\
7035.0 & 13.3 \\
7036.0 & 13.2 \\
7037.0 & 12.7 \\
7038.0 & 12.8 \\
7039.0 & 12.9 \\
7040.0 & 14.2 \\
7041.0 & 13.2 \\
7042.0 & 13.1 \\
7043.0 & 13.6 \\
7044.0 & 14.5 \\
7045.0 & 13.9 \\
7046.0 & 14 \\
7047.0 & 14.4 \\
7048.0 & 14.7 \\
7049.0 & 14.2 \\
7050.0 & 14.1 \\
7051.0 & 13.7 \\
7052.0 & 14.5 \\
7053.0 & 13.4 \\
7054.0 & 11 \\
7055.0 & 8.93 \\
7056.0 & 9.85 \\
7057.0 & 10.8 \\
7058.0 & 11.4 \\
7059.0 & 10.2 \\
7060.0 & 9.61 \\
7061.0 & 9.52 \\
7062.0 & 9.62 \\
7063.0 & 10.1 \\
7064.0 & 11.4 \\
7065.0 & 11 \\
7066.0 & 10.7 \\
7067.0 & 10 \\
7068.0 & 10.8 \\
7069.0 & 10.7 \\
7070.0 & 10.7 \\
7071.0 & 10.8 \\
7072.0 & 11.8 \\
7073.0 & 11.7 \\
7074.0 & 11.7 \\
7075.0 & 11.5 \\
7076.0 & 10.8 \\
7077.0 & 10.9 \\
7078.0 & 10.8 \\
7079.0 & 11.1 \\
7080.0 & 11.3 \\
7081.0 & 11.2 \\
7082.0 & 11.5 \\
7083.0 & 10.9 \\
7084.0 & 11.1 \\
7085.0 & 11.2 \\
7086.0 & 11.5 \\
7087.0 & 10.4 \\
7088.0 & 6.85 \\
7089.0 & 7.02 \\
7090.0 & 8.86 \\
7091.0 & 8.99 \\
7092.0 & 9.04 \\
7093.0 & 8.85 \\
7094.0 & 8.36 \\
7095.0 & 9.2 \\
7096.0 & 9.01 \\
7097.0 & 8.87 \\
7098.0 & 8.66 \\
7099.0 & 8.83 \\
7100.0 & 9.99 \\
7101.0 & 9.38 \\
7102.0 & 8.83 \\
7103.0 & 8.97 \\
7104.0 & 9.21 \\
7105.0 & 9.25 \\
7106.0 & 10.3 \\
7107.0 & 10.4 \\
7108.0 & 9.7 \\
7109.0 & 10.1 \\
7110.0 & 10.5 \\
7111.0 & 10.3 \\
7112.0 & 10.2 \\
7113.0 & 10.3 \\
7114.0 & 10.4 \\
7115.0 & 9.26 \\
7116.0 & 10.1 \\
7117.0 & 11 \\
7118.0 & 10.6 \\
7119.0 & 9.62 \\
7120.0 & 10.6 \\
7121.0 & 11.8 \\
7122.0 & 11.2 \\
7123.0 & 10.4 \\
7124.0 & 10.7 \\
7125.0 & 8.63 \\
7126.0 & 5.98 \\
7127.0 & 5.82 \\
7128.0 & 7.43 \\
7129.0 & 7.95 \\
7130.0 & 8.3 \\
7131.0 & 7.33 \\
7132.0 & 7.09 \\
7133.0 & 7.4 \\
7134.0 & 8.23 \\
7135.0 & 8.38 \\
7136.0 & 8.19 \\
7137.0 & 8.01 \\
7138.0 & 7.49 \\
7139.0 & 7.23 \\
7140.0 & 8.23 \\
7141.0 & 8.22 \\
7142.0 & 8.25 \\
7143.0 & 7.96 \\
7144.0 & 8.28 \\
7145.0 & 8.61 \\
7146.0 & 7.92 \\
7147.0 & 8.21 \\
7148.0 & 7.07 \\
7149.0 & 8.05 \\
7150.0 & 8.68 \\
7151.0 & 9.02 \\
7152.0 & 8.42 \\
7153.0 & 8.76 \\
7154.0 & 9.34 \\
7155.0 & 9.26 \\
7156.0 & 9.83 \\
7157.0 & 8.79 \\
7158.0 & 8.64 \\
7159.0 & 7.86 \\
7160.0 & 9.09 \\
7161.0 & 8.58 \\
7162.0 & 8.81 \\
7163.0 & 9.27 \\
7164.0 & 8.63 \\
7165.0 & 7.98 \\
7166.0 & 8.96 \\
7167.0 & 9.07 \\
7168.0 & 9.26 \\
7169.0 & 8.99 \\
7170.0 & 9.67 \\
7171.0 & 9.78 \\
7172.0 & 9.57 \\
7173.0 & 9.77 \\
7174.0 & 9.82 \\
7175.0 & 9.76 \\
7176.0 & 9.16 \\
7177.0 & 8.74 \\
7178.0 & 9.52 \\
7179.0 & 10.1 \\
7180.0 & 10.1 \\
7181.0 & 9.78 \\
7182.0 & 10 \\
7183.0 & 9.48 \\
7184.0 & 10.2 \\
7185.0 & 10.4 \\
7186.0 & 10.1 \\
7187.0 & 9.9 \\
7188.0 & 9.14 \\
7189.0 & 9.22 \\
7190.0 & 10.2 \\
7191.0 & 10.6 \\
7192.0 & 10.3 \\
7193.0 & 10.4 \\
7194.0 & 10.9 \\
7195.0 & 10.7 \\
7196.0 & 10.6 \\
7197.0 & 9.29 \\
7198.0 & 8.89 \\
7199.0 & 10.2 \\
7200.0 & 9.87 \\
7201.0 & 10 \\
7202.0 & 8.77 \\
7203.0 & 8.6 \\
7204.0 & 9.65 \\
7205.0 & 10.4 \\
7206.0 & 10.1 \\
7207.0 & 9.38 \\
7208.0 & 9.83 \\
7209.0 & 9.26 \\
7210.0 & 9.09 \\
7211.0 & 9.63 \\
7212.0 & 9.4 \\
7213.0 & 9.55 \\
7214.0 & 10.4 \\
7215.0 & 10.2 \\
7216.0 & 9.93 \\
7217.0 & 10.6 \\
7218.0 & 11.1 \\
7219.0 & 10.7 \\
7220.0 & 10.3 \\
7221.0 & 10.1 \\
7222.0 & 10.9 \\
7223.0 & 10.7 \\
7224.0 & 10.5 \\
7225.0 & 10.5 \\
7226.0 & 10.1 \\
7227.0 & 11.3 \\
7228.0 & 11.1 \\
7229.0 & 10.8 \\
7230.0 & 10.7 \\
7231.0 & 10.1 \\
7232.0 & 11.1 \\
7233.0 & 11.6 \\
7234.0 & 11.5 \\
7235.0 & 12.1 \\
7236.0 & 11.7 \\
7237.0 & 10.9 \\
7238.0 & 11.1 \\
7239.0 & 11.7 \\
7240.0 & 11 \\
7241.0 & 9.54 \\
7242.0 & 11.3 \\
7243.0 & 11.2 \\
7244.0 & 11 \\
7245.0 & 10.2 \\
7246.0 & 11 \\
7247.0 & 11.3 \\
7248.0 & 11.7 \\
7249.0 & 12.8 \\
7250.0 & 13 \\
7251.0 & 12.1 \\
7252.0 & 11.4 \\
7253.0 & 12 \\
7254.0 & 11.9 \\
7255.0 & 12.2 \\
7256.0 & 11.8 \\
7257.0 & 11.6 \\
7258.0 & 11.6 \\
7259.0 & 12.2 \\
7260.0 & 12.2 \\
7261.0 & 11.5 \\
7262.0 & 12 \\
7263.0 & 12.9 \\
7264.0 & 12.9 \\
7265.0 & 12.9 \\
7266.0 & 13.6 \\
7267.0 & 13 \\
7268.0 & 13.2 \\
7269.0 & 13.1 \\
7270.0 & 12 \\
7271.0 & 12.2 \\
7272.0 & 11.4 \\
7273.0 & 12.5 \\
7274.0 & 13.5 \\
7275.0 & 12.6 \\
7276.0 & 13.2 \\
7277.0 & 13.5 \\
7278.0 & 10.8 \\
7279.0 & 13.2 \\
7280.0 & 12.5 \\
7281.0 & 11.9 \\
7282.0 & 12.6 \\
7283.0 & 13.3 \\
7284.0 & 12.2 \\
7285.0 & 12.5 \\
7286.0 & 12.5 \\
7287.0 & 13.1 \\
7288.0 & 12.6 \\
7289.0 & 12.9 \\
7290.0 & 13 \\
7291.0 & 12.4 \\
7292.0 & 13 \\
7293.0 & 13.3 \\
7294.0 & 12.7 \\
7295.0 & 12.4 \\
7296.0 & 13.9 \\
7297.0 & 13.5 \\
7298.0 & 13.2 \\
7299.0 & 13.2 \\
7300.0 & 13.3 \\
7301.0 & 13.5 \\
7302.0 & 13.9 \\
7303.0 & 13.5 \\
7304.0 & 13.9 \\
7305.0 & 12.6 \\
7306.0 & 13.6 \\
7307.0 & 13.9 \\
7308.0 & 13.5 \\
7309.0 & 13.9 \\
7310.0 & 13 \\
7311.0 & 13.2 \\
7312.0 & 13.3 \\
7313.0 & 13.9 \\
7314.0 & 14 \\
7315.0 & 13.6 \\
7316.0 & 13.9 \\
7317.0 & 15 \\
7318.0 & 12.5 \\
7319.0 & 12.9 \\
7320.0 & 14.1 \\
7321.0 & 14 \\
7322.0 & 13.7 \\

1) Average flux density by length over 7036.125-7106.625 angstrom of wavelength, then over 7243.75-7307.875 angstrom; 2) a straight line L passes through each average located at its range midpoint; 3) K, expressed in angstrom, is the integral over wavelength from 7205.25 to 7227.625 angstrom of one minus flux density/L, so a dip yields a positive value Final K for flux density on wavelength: 3.6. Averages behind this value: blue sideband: 11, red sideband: 12.6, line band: 10.2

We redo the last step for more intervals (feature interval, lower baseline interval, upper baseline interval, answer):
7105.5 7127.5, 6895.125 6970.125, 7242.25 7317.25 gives 2.56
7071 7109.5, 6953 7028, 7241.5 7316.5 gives 5.64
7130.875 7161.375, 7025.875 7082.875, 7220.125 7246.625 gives 8.42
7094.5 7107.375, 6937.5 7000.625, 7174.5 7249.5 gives 1.49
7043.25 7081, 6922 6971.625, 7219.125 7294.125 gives -2.96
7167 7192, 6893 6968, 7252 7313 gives 4.45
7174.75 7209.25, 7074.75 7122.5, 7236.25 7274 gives 4.05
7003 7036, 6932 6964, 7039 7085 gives -2.24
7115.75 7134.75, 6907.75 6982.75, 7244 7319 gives 4.18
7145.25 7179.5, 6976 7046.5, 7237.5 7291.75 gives 8.85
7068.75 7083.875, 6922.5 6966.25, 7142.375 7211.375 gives -2.33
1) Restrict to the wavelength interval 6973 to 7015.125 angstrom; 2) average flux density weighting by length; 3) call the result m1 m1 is 11.3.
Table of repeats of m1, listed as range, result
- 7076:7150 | 9.21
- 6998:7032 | 11.8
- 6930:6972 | 10.3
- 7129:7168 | 8.36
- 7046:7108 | 10.6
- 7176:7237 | 10.2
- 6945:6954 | 10.6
